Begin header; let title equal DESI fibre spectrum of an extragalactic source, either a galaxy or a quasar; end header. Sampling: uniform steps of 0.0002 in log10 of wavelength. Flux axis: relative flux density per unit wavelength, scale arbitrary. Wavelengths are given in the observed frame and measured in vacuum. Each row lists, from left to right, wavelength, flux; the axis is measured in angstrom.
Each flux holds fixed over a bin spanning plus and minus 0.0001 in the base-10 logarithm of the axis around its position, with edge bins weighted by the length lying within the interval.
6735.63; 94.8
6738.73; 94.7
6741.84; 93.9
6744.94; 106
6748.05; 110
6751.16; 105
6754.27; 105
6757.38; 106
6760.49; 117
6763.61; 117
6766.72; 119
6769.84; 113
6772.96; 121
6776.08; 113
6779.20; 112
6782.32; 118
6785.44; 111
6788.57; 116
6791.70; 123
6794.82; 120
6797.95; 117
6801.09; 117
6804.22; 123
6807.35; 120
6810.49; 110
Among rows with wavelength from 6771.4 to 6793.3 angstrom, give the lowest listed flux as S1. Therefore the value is 111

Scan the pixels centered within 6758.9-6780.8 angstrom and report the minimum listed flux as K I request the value 112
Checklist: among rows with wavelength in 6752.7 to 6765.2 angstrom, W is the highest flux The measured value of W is 117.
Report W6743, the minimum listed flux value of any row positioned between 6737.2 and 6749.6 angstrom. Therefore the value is 93.9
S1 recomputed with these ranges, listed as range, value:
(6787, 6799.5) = 116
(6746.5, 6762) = 105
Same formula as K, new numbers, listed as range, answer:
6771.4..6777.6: 113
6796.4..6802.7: 117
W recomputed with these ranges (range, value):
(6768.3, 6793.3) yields 123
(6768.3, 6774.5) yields 121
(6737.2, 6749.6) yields 110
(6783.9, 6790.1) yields 116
